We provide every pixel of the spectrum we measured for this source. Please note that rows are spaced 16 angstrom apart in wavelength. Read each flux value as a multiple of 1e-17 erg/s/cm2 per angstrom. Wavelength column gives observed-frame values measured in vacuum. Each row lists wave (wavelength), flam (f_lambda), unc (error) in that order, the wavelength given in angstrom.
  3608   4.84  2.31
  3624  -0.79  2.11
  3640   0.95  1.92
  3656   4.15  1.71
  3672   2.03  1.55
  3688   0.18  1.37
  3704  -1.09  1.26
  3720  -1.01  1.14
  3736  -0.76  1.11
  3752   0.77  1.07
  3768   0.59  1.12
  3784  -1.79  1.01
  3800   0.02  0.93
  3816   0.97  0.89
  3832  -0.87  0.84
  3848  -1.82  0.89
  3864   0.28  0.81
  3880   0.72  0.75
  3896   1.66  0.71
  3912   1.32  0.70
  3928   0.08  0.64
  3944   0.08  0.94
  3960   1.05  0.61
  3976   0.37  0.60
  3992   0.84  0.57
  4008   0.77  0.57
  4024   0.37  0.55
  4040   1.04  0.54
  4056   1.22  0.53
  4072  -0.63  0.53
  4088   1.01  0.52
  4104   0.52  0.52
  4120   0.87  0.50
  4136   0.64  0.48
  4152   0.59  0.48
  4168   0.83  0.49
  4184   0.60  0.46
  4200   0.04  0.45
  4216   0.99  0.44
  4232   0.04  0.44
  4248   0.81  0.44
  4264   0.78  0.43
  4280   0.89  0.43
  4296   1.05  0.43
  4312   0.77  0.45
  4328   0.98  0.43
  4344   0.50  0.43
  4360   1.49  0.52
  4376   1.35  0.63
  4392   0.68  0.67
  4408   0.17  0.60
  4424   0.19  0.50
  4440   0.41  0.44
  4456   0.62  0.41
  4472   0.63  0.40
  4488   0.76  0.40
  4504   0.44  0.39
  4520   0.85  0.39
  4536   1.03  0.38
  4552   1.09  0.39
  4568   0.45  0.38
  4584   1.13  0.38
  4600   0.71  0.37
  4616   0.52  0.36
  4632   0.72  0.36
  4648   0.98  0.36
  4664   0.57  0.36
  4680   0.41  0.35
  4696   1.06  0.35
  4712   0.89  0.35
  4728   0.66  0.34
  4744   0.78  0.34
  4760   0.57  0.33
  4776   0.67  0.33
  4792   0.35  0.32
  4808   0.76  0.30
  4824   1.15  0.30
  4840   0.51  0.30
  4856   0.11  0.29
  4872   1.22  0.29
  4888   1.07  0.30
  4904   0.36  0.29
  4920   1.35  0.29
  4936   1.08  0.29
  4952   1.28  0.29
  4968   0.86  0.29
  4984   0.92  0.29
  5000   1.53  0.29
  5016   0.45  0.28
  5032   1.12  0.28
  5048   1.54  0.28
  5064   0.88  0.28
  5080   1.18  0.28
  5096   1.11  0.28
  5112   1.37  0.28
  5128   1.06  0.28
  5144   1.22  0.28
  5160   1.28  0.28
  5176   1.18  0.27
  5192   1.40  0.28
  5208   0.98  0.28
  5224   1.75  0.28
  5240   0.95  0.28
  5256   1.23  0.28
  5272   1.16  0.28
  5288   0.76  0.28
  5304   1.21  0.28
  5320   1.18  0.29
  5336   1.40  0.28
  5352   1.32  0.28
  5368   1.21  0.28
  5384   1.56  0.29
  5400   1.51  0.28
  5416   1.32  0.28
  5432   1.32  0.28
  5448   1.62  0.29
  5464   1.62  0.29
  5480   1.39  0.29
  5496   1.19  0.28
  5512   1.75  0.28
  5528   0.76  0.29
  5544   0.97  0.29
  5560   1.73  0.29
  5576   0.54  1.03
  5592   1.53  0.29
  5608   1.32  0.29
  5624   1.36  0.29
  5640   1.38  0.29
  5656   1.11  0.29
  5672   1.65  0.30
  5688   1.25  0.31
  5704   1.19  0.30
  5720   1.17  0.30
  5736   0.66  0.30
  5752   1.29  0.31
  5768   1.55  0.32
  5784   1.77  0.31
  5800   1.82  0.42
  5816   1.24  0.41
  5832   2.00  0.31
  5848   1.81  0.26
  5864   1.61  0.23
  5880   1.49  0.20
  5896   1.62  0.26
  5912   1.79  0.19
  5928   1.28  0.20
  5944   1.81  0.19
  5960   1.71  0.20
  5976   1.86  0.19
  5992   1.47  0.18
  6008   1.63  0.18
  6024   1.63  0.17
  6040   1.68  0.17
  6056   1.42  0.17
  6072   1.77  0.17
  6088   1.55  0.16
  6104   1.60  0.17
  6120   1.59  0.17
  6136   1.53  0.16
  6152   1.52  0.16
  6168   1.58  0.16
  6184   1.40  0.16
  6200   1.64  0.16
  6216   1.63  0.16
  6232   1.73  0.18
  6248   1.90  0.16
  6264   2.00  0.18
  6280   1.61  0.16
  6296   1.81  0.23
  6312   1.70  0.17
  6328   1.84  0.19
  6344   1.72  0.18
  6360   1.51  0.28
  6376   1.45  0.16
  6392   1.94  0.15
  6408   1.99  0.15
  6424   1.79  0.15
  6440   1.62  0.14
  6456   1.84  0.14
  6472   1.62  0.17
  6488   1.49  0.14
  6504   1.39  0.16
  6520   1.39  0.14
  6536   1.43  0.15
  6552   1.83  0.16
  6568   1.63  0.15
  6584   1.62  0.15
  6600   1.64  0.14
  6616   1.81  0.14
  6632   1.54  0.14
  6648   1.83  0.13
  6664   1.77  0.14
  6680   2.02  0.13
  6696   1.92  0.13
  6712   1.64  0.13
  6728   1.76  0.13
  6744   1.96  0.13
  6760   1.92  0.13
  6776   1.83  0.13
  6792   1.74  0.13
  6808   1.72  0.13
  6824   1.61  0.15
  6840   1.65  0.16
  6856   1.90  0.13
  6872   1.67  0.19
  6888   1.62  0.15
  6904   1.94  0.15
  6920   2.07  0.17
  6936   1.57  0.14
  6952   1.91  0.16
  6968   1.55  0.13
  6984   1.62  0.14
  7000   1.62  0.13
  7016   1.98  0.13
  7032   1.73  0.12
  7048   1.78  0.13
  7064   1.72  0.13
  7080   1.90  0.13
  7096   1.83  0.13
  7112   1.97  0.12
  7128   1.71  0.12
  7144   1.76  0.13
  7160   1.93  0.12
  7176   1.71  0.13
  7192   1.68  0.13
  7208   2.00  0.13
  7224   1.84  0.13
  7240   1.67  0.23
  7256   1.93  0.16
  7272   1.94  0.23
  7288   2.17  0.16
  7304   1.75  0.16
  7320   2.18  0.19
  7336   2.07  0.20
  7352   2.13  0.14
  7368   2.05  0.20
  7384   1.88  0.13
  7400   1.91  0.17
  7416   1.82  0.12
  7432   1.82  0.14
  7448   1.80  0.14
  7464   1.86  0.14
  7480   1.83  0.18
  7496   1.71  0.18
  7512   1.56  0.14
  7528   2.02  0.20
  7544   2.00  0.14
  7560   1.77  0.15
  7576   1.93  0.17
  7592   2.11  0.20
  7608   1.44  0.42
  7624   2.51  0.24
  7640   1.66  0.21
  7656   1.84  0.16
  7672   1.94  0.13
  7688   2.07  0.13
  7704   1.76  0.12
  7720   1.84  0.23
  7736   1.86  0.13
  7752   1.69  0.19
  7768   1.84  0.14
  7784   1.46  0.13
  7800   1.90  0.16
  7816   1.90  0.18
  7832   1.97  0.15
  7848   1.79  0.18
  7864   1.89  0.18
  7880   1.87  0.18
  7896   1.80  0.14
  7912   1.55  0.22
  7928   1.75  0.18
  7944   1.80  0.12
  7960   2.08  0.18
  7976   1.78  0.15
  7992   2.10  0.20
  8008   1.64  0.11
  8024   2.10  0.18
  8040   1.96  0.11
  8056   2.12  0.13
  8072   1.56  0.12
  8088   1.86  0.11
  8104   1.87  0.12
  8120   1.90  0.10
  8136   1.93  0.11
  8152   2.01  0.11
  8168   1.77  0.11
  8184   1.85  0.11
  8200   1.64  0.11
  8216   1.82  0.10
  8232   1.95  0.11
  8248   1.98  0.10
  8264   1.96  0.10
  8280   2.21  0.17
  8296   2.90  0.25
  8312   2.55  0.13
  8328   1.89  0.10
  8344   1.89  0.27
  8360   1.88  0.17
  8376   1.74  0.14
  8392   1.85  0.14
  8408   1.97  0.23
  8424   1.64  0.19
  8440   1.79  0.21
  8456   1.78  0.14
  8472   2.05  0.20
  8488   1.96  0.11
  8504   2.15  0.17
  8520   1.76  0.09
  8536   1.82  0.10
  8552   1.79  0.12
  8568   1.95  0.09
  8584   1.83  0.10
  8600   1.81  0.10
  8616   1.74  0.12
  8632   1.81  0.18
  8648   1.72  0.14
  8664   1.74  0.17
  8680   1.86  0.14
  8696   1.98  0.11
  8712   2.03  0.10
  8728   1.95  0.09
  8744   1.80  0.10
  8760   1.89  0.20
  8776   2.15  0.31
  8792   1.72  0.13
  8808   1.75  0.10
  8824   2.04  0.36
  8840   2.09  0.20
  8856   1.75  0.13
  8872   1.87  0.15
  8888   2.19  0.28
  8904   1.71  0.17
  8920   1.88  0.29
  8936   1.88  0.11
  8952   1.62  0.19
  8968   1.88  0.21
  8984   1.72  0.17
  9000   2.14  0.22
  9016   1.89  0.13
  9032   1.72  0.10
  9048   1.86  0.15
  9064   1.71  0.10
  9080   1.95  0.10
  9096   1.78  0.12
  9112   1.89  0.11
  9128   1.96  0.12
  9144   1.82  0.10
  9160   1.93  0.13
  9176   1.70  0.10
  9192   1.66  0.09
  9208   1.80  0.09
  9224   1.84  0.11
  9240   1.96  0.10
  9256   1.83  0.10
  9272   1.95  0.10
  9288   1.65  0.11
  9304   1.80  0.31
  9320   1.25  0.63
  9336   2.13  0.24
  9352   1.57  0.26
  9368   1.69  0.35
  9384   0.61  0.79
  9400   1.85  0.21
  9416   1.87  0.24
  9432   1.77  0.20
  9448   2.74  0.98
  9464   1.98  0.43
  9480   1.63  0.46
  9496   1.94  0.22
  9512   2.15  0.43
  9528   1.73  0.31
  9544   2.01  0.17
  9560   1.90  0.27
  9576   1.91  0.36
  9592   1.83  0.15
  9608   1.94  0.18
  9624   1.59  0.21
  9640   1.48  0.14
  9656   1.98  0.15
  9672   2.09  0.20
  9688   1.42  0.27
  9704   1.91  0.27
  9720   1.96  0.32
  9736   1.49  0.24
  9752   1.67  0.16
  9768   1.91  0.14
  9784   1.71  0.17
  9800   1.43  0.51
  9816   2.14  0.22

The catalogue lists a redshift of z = 0.26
